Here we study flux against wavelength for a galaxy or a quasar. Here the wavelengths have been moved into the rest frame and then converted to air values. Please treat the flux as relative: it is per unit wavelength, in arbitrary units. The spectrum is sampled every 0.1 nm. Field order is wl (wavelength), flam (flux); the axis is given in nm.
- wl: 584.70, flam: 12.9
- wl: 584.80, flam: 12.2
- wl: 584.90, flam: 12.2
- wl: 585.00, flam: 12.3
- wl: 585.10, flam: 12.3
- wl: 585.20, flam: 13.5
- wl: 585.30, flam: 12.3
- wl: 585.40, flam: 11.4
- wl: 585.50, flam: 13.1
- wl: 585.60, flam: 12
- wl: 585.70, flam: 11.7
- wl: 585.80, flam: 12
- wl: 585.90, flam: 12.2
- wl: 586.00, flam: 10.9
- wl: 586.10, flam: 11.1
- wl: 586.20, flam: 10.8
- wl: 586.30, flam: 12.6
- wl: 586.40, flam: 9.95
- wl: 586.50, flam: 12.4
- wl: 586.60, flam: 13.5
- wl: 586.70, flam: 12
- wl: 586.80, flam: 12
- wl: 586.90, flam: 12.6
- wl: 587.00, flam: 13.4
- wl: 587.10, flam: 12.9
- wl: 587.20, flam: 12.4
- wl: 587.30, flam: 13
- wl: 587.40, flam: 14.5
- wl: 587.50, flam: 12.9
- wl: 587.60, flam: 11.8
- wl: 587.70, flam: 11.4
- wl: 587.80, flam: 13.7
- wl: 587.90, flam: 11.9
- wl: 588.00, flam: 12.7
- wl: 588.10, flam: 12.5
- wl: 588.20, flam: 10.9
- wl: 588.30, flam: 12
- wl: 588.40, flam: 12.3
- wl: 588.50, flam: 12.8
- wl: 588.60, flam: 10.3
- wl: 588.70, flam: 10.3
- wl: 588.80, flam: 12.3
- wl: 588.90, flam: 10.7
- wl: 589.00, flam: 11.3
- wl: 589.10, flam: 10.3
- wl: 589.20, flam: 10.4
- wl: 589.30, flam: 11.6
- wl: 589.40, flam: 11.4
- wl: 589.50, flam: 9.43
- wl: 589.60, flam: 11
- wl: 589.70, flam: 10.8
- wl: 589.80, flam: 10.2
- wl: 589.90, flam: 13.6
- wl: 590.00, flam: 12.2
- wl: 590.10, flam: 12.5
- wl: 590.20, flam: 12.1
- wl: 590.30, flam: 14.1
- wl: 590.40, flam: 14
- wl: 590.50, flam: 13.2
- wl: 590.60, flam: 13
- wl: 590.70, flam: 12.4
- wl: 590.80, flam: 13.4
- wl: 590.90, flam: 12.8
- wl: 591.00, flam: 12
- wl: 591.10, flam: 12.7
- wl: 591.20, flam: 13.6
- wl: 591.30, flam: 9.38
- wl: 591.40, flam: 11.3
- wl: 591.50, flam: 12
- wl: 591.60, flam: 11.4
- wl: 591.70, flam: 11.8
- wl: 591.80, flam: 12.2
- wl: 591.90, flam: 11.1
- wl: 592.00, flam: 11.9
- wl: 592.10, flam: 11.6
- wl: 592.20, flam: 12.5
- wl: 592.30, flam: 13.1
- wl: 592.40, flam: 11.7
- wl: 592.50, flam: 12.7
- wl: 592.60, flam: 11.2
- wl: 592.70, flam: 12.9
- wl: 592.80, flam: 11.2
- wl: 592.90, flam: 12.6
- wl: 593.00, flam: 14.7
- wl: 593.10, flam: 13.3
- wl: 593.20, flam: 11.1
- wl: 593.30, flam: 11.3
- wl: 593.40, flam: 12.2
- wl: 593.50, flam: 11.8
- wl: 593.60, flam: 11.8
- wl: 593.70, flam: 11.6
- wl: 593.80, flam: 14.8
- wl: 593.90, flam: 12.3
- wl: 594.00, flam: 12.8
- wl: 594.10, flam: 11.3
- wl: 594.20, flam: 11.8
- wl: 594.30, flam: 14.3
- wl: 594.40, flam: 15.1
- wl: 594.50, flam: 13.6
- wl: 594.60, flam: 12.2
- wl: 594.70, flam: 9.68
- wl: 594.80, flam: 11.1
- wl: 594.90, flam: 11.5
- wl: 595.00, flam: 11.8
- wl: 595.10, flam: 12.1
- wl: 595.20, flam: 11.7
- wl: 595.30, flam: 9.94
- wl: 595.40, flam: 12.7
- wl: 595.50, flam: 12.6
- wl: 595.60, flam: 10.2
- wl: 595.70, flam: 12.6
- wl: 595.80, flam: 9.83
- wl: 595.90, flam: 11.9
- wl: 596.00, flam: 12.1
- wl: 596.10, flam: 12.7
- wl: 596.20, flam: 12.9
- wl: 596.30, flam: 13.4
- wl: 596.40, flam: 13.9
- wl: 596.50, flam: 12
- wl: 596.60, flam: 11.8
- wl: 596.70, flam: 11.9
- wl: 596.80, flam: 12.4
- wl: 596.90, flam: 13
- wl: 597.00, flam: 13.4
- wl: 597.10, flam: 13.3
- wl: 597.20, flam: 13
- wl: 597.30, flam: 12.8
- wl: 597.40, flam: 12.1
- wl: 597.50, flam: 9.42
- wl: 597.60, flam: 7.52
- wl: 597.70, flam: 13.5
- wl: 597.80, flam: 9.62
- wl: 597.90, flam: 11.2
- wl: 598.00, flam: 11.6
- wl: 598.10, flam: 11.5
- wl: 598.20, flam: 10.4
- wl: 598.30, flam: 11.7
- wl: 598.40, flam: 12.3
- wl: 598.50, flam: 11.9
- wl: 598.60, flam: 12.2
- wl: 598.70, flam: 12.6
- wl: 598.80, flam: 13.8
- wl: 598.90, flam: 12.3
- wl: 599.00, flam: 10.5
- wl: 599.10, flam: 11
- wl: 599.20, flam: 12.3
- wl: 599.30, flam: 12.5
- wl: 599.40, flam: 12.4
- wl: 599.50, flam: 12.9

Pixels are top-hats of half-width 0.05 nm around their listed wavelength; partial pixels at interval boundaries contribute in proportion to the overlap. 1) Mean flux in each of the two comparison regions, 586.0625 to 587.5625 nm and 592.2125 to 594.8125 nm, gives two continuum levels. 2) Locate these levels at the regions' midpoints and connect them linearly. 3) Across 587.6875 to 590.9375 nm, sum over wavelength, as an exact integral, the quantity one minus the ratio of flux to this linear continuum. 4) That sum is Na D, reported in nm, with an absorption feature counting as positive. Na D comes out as 0.13 nm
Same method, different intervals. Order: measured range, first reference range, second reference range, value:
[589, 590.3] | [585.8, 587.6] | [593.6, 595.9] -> 0.08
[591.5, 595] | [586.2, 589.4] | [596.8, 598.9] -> -0.09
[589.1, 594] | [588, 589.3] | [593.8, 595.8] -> -0.16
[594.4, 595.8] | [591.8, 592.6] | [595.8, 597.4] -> 0.08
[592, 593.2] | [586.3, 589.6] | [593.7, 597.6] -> -0.03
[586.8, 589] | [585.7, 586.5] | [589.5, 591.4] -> -0.08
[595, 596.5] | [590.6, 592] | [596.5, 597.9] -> -0.02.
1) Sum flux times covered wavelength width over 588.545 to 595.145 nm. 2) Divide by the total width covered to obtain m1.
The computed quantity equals 12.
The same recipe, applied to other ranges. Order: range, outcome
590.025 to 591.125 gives 12.9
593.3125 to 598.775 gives 12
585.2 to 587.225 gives 12.1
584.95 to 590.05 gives 11.9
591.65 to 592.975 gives 12.1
